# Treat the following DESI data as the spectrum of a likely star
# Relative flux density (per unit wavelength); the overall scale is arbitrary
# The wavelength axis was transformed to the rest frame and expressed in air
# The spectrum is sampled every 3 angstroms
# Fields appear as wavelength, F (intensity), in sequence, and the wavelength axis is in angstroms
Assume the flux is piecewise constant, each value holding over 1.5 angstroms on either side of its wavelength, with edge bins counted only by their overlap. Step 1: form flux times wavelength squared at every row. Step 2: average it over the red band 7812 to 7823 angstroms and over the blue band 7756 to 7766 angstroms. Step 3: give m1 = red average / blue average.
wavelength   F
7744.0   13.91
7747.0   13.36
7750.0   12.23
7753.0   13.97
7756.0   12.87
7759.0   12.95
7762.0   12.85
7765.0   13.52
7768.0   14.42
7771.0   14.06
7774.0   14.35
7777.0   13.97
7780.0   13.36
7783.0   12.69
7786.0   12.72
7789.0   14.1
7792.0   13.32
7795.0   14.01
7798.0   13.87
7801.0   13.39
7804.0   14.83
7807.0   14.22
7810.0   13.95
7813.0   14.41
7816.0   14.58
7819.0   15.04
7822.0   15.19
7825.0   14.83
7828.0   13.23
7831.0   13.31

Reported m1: 1.2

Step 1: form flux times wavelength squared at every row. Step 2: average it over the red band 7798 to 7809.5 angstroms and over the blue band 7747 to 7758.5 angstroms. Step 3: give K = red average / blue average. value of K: 1.09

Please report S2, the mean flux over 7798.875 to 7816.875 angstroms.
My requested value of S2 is 14.2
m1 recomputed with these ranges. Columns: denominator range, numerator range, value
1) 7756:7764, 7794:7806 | 1.10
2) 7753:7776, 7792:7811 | 1.04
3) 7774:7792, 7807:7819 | 1.08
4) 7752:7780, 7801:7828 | 1.08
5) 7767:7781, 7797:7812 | 1.01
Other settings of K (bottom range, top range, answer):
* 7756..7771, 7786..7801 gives 1.02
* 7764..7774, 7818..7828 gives 1.06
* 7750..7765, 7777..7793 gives 1.02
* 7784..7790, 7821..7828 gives 1.11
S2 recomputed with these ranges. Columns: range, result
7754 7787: 13.5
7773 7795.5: 13.5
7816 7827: 14.9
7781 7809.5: 13.7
